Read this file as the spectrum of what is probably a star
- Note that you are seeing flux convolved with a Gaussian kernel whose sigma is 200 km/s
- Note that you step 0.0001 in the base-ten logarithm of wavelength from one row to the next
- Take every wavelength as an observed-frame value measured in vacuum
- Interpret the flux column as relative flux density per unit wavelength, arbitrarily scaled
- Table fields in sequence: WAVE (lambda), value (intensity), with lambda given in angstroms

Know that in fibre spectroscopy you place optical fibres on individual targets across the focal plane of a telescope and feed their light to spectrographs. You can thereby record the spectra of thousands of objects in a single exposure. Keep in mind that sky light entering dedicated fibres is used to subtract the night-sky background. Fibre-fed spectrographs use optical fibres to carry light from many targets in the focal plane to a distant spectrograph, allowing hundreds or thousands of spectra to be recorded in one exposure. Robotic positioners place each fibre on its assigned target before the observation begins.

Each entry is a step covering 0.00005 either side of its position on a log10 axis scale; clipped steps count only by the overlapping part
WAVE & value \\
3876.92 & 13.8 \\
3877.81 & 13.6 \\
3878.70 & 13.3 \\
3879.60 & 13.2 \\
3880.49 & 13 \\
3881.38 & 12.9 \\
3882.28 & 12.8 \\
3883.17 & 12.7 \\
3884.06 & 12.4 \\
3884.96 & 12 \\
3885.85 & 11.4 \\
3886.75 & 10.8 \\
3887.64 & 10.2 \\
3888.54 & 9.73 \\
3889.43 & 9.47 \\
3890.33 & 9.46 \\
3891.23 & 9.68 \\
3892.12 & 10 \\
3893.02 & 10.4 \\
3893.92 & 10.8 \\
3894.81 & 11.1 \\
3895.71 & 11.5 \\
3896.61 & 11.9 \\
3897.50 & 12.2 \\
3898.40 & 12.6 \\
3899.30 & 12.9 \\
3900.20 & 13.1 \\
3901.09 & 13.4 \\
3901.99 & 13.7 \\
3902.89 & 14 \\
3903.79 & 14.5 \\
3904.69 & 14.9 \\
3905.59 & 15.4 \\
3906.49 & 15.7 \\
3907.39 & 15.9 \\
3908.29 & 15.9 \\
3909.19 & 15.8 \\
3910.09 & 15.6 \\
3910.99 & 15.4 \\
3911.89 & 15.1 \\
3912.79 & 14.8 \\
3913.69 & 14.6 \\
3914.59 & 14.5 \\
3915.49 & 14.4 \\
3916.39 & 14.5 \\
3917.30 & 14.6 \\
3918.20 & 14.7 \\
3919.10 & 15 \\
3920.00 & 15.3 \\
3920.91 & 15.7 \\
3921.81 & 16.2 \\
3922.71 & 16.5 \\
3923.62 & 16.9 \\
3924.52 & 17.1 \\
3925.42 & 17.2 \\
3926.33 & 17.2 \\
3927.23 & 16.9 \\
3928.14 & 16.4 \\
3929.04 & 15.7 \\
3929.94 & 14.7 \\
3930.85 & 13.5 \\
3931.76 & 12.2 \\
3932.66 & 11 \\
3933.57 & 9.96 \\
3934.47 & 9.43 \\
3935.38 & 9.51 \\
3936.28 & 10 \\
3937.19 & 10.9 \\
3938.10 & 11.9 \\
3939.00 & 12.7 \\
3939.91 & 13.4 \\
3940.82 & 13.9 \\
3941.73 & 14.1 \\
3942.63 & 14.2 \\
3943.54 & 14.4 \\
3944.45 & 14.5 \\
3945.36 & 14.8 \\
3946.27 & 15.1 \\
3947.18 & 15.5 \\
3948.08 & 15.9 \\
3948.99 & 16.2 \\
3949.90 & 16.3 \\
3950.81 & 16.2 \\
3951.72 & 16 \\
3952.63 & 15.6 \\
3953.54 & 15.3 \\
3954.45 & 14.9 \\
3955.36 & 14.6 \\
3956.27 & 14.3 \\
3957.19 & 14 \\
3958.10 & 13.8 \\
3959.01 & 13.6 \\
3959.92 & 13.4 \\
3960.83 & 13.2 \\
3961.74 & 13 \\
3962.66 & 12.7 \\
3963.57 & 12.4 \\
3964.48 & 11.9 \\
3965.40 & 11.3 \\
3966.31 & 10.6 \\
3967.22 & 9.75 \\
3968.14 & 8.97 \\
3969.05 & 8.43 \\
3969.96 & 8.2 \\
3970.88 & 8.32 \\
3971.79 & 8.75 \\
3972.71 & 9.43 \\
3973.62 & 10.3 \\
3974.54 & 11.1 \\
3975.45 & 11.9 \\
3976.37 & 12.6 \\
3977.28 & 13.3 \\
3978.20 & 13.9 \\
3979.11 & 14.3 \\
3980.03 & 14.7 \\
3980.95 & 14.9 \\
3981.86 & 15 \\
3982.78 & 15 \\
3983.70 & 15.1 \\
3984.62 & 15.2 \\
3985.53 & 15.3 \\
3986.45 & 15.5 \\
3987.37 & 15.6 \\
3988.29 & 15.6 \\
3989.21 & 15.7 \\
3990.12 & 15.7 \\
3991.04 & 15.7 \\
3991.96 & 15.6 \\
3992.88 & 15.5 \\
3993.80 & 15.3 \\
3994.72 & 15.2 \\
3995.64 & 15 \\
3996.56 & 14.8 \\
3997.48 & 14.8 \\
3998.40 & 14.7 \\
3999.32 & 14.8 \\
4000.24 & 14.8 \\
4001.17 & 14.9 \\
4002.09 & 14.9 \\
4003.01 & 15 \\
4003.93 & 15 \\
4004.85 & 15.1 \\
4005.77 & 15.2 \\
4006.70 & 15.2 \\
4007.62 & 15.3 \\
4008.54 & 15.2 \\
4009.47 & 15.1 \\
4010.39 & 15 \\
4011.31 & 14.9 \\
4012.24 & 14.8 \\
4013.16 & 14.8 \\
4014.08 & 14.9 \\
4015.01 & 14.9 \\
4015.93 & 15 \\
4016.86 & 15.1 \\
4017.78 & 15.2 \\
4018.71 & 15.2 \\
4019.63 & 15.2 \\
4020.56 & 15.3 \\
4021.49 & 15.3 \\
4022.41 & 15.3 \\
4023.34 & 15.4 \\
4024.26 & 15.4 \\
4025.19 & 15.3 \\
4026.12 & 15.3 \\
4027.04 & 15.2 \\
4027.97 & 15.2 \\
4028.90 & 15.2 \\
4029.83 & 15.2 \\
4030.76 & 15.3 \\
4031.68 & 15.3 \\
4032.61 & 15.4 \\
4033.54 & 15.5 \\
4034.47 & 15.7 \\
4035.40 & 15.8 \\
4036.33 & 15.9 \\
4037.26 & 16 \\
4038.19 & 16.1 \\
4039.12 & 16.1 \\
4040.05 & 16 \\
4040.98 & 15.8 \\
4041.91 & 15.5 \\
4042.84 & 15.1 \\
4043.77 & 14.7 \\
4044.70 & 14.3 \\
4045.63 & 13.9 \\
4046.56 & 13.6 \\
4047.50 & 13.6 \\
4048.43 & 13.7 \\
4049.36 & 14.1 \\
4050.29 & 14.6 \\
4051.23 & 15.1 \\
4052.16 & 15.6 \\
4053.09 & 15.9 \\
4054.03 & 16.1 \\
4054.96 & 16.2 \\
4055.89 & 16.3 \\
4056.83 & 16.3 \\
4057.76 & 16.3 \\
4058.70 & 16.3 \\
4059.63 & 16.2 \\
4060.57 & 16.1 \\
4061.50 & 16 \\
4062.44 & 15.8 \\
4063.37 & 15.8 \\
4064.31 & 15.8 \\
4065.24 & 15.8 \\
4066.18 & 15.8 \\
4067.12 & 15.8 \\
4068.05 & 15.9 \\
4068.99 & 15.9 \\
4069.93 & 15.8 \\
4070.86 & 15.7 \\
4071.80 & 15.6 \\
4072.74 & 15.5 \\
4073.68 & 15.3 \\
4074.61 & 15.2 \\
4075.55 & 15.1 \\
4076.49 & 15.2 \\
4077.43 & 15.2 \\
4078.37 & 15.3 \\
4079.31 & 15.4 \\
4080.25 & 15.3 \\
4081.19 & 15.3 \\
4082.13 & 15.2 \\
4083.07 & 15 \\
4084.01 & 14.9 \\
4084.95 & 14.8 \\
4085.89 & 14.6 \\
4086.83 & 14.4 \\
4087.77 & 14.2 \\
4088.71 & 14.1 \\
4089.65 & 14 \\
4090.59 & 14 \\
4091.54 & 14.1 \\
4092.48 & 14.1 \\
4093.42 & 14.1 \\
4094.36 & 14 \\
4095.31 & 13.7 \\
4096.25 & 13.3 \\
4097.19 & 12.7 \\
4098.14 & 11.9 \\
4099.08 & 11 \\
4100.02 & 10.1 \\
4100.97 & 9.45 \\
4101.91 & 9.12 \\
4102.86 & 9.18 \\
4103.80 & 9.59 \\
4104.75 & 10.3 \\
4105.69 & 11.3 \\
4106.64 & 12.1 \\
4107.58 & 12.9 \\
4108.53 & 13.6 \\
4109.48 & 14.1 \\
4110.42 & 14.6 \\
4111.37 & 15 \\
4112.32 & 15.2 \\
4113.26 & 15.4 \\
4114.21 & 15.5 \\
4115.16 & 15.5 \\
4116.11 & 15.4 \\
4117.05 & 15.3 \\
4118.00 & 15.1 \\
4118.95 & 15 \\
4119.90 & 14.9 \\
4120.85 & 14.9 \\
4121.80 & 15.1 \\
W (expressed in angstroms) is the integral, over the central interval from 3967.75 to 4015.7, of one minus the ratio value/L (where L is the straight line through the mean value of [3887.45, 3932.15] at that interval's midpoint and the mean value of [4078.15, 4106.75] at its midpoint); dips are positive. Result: -1.6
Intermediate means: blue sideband 14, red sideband 13.1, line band 14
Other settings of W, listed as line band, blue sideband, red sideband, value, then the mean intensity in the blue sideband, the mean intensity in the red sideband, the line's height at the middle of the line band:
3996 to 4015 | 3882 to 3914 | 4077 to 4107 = -2.8 angstroms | 12.8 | 13.2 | 13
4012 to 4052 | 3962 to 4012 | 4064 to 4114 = -3.8 angstroms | 13.7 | 14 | 13.8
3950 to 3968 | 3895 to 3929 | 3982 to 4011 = 1.9 angstroms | 14.9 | 15.2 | 15.1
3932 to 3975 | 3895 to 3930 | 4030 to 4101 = 6.6 angstroms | 14.9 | 15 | 14.9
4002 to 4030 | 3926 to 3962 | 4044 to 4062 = -0.6 angstroms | 14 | 15.3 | 14.8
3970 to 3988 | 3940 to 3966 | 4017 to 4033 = 1.9 angstroms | 14.3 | 15.3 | 14.6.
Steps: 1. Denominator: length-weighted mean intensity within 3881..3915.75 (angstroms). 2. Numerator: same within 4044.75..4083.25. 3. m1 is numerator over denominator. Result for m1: 1.19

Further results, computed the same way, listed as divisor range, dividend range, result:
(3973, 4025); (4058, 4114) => 0.96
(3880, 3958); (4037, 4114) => 1.05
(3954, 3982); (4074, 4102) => 1.14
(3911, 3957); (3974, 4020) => 1.02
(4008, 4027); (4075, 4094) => 0.97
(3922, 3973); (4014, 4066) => 1.15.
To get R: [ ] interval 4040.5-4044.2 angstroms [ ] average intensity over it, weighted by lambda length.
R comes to 15.3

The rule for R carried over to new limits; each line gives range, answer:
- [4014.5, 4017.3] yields 15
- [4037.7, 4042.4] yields 15.9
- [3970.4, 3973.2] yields 8.84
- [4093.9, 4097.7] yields 13.4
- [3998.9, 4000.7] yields 14.8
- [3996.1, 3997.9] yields 14.8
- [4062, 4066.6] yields 15.8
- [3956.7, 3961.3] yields 13.6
